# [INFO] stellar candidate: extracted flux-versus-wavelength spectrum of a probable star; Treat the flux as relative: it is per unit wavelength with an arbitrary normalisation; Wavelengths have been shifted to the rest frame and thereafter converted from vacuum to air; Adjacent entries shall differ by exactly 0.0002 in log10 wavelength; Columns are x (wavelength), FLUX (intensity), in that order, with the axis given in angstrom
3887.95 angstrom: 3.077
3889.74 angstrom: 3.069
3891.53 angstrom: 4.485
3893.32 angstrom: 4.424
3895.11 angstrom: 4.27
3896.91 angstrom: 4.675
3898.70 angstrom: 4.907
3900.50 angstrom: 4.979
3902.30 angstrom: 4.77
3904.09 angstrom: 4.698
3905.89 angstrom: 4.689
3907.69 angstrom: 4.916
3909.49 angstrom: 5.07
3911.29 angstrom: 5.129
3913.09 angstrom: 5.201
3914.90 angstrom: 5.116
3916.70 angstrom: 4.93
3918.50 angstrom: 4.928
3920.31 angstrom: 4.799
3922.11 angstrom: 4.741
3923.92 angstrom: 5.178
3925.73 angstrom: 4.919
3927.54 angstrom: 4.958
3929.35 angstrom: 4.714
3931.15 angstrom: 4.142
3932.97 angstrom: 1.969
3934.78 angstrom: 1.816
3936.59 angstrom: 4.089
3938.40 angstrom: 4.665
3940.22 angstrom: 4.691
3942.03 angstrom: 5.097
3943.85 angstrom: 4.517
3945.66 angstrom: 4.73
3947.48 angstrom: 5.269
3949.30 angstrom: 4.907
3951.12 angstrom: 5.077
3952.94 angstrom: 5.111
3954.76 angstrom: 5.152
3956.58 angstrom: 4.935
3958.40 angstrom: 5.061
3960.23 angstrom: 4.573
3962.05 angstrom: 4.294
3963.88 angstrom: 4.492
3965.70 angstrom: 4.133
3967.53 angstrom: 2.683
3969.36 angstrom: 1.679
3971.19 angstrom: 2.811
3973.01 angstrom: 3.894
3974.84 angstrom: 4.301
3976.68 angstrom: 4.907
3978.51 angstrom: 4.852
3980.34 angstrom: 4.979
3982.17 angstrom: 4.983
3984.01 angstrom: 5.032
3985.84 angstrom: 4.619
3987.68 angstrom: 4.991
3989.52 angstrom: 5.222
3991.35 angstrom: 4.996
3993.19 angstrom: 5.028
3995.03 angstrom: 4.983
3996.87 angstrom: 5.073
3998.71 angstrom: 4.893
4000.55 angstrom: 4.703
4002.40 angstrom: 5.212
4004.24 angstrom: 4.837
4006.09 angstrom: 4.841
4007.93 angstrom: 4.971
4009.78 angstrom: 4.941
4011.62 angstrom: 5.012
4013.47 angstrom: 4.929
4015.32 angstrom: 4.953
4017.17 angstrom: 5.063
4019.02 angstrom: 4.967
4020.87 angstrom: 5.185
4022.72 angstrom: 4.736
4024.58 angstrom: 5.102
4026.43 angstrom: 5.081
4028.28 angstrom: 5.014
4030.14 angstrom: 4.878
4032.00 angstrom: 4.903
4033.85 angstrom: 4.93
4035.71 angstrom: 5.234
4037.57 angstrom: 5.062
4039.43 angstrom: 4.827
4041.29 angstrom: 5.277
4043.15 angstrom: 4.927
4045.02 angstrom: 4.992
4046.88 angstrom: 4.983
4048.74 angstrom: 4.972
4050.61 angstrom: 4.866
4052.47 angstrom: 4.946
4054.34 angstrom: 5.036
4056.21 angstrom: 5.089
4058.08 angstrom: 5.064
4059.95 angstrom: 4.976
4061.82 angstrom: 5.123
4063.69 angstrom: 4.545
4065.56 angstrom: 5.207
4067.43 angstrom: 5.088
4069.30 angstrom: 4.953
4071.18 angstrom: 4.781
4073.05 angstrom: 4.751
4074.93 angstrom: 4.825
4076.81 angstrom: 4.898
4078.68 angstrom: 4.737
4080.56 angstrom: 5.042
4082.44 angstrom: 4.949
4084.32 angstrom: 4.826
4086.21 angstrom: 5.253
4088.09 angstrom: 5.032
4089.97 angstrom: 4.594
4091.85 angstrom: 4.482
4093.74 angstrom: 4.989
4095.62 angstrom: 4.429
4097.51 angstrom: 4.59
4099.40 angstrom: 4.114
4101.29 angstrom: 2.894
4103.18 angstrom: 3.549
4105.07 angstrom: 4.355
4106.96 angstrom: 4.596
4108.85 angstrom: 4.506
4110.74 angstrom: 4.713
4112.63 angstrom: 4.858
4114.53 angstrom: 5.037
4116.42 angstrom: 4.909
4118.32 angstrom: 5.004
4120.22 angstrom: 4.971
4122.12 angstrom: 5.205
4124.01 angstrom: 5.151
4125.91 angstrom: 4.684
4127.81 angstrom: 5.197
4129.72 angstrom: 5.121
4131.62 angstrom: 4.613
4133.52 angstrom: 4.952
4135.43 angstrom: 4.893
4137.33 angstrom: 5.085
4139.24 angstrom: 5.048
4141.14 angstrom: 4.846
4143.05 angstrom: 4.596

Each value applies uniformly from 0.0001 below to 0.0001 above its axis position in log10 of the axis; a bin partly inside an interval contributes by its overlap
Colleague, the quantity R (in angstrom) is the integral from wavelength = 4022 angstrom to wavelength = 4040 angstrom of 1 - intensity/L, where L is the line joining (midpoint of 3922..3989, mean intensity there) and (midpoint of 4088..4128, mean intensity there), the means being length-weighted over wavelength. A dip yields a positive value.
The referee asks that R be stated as -1.9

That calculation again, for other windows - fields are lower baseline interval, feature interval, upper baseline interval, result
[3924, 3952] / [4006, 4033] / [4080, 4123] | -2.74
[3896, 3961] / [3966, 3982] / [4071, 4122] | 2.91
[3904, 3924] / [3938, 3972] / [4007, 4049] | 3.78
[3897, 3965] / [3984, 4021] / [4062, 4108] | -2.39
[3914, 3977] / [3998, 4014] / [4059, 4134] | -1.41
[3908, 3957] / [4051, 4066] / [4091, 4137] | -1.04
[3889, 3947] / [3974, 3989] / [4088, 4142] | -0.81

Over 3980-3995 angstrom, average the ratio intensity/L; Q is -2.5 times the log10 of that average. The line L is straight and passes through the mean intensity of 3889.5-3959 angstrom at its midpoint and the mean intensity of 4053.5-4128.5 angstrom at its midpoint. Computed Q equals -0.06 mag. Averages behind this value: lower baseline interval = 4.65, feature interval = 4.98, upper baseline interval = 4.77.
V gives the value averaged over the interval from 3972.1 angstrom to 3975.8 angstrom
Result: 4.1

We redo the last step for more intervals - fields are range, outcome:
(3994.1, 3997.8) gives 5.03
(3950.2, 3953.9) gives 5.09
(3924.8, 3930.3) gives 4.86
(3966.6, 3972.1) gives 2.39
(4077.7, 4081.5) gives 4.9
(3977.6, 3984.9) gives 4.96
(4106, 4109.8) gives 4.56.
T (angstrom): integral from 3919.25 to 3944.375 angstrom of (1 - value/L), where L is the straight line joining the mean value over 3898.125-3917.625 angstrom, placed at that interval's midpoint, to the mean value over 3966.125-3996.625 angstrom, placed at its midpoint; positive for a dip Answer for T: 2.4 angstrom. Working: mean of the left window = 4.95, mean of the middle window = 4.31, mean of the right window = 4.39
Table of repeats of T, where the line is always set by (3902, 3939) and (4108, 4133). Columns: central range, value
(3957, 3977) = 3.19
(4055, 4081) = -0.60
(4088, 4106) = 2.25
